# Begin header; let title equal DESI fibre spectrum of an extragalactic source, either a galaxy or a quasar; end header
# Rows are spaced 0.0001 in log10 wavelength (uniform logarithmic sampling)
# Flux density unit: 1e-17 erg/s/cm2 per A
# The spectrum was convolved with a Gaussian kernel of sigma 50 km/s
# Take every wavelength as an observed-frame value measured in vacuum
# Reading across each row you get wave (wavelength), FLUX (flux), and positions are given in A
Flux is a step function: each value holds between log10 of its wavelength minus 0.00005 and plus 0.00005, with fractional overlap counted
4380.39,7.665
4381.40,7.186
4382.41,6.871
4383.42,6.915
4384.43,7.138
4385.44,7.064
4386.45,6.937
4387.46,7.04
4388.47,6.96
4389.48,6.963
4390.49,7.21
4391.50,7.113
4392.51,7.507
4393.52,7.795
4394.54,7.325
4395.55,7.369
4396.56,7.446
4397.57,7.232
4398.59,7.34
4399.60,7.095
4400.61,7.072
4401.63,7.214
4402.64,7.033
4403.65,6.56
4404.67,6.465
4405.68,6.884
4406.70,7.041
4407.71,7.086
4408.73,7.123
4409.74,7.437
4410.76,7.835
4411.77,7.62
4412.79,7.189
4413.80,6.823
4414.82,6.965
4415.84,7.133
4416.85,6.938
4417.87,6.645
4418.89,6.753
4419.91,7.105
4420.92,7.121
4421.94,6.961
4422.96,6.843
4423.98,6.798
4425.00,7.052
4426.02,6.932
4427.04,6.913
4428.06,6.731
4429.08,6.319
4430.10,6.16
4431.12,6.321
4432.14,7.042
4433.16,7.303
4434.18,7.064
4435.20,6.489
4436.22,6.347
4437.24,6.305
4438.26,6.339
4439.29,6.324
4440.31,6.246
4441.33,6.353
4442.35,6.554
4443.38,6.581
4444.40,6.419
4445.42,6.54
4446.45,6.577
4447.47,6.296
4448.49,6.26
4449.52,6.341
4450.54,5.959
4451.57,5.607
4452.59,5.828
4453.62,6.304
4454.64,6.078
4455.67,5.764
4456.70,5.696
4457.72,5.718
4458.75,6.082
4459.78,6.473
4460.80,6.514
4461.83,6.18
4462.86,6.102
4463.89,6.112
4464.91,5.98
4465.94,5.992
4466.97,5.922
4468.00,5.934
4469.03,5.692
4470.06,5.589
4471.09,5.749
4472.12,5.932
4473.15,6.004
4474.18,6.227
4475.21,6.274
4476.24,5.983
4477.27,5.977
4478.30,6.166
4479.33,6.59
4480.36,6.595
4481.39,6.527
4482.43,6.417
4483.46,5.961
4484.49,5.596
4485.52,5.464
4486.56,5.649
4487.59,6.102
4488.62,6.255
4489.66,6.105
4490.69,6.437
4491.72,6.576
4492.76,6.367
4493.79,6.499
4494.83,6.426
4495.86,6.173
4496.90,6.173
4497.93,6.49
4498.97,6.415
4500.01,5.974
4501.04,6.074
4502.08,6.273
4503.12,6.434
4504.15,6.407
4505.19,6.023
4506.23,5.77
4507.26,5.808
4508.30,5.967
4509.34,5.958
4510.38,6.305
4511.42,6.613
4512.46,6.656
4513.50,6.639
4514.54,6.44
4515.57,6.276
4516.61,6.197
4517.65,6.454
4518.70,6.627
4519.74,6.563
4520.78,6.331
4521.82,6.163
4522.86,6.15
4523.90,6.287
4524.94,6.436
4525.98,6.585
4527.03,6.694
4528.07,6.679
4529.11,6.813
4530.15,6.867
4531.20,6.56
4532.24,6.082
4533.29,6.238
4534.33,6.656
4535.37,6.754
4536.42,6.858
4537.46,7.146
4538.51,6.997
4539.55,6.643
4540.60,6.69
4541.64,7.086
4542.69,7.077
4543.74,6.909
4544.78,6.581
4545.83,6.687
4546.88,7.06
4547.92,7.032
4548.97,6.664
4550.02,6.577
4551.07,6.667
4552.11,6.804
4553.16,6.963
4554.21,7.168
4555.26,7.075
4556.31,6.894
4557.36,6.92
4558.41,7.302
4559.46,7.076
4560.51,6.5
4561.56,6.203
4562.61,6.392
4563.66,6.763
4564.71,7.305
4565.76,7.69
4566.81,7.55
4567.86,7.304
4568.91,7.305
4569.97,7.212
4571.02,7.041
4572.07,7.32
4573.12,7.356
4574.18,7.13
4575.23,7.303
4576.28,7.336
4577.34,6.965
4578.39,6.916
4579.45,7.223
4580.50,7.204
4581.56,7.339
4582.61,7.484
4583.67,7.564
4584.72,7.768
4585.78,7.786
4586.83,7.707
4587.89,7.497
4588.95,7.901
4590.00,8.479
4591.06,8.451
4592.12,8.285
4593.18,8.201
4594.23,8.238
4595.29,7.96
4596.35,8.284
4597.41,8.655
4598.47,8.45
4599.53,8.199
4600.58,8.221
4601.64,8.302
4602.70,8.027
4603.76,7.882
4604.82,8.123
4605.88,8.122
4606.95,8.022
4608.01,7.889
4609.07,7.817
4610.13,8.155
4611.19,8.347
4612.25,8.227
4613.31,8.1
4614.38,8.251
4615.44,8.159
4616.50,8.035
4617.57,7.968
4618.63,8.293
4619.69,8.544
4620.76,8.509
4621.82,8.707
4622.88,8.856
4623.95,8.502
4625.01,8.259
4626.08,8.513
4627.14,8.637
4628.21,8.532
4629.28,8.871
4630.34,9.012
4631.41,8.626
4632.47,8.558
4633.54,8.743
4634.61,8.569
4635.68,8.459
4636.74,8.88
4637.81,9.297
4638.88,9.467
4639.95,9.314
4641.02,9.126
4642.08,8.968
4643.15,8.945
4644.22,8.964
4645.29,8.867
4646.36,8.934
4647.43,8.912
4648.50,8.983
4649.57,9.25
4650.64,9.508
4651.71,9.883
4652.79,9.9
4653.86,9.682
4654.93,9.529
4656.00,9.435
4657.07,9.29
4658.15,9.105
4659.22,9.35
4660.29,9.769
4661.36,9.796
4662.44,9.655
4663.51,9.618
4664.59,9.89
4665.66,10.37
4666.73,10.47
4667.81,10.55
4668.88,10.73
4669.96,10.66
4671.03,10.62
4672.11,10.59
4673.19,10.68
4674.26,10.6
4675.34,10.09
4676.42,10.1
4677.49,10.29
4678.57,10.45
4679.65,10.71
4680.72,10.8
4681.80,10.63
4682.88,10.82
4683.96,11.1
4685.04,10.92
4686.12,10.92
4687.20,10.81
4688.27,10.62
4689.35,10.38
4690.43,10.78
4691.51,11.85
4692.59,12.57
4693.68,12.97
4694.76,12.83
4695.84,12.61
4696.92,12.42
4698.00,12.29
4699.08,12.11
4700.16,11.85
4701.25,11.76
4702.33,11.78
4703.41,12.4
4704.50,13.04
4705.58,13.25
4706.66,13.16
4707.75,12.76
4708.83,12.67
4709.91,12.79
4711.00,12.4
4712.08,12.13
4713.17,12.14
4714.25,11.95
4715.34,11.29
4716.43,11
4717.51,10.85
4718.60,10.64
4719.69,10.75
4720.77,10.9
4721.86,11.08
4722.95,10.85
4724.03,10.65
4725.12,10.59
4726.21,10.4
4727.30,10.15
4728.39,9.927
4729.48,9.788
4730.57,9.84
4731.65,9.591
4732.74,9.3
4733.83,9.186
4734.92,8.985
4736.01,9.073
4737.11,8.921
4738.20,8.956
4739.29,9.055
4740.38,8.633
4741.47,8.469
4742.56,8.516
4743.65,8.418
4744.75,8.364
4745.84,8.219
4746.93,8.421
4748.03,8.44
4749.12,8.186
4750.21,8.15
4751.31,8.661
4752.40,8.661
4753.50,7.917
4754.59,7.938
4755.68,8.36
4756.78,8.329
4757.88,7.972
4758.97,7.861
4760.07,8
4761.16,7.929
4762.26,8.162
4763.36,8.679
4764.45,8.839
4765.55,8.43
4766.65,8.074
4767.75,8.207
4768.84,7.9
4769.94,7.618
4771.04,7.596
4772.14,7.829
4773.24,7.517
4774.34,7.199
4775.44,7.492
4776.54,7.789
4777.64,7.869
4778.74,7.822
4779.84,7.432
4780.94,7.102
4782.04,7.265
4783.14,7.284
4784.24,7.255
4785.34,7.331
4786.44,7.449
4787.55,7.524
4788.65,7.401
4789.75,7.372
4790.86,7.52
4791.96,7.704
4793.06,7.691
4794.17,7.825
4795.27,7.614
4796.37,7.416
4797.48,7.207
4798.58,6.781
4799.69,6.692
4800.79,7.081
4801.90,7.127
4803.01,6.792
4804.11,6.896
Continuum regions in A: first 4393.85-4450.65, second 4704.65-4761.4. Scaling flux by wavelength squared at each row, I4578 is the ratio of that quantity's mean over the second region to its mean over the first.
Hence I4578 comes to 1.65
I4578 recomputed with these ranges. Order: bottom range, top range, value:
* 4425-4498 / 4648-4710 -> 1.92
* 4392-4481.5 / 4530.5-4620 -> 1.20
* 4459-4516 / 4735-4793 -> 1.47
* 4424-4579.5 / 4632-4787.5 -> 1.63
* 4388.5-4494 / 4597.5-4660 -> 1.45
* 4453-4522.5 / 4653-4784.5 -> 1.77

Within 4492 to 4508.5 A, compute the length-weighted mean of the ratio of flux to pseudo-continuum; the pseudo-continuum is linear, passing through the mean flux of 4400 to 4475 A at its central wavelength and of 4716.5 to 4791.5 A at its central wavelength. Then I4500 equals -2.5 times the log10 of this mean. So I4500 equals 0.12 mag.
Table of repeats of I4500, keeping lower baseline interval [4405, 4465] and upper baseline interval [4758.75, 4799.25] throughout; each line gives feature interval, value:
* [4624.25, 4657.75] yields -0.24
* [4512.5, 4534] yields 0.07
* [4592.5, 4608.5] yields -0.15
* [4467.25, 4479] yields 0.13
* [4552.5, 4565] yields 0.02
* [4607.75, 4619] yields -0.14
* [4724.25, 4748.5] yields -0.21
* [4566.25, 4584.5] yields -0.04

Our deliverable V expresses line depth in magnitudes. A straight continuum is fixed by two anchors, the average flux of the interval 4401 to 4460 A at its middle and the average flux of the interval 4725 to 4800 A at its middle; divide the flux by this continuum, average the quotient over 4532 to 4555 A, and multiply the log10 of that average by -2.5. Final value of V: 0.06 mag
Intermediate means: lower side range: 6.64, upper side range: 8.19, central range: 6.8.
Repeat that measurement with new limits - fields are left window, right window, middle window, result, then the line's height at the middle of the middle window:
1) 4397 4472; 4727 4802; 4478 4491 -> 0.110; 6.8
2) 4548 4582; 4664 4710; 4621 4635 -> 0.077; 9.28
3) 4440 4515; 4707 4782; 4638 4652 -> -0.138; 8.06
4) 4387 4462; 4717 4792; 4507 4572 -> 0.102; 7.38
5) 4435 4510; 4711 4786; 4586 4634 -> -0.105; 7.52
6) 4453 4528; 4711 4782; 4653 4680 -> -0.234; 8.12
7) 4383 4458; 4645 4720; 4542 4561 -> 0.271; 8.84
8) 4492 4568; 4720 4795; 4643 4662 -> -0.226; 7.59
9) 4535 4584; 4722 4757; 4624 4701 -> -0.220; 8.19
